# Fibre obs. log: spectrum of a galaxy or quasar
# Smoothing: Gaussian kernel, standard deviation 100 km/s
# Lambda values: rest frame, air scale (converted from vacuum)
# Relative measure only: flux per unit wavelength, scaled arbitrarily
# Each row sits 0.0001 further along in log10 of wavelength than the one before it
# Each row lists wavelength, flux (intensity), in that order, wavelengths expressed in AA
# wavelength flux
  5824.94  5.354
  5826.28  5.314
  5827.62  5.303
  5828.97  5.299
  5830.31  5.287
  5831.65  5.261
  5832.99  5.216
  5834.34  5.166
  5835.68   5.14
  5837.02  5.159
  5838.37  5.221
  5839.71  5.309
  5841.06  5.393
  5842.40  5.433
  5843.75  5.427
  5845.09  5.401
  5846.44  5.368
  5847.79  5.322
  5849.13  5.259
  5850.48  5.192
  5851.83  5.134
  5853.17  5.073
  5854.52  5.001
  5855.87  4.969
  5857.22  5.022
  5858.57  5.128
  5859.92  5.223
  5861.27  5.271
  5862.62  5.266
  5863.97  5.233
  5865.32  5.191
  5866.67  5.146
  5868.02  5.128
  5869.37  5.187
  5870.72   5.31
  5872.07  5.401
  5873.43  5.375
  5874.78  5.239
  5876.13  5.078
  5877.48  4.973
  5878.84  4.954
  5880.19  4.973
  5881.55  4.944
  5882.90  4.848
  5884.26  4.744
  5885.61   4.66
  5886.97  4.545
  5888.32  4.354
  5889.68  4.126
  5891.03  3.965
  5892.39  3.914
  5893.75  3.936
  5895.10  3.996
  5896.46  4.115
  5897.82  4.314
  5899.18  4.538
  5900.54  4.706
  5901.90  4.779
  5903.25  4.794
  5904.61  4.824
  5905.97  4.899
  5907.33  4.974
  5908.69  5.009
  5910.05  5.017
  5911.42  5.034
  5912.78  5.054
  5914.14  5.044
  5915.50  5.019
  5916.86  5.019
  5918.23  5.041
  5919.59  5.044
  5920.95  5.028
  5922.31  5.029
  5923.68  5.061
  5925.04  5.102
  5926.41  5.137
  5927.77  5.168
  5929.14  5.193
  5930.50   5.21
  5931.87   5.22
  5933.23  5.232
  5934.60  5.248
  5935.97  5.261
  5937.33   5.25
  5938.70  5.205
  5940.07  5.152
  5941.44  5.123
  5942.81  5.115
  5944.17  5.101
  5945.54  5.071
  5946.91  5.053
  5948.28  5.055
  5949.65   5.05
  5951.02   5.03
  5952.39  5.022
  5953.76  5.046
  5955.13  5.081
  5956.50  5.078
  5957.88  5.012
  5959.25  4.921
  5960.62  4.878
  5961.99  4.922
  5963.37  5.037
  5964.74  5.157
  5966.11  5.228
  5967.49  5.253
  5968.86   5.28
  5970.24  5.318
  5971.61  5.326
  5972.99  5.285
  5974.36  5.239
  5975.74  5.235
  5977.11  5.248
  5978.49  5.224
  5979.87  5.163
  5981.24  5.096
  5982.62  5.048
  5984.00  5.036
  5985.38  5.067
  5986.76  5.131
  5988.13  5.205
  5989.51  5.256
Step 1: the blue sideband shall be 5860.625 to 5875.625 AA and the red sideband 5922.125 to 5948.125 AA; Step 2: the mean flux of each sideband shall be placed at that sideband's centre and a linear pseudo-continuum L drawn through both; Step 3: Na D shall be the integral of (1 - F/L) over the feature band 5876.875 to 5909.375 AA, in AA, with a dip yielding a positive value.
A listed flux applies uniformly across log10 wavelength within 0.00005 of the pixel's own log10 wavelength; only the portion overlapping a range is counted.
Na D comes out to 4.0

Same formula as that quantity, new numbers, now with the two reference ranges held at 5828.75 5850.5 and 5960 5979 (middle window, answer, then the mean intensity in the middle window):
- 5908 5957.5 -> 1.11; 5.1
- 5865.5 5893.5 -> 2.26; 4.83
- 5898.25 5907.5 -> 0.84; 4.77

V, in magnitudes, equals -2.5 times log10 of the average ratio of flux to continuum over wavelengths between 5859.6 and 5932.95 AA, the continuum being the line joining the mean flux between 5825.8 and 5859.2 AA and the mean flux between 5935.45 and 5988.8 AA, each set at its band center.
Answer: 0.06 mag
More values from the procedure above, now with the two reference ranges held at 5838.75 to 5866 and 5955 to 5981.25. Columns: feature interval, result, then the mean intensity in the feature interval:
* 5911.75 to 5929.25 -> 0.02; 5.07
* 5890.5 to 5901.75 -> 0.23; 4.21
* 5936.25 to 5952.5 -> 0.01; 5.11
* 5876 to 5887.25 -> 0.08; 4.86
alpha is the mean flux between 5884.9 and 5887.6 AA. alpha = 4.61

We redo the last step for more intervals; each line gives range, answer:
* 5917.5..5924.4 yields 5.04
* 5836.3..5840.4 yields 5.23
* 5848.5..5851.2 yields 5.21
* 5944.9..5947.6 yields 5.06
